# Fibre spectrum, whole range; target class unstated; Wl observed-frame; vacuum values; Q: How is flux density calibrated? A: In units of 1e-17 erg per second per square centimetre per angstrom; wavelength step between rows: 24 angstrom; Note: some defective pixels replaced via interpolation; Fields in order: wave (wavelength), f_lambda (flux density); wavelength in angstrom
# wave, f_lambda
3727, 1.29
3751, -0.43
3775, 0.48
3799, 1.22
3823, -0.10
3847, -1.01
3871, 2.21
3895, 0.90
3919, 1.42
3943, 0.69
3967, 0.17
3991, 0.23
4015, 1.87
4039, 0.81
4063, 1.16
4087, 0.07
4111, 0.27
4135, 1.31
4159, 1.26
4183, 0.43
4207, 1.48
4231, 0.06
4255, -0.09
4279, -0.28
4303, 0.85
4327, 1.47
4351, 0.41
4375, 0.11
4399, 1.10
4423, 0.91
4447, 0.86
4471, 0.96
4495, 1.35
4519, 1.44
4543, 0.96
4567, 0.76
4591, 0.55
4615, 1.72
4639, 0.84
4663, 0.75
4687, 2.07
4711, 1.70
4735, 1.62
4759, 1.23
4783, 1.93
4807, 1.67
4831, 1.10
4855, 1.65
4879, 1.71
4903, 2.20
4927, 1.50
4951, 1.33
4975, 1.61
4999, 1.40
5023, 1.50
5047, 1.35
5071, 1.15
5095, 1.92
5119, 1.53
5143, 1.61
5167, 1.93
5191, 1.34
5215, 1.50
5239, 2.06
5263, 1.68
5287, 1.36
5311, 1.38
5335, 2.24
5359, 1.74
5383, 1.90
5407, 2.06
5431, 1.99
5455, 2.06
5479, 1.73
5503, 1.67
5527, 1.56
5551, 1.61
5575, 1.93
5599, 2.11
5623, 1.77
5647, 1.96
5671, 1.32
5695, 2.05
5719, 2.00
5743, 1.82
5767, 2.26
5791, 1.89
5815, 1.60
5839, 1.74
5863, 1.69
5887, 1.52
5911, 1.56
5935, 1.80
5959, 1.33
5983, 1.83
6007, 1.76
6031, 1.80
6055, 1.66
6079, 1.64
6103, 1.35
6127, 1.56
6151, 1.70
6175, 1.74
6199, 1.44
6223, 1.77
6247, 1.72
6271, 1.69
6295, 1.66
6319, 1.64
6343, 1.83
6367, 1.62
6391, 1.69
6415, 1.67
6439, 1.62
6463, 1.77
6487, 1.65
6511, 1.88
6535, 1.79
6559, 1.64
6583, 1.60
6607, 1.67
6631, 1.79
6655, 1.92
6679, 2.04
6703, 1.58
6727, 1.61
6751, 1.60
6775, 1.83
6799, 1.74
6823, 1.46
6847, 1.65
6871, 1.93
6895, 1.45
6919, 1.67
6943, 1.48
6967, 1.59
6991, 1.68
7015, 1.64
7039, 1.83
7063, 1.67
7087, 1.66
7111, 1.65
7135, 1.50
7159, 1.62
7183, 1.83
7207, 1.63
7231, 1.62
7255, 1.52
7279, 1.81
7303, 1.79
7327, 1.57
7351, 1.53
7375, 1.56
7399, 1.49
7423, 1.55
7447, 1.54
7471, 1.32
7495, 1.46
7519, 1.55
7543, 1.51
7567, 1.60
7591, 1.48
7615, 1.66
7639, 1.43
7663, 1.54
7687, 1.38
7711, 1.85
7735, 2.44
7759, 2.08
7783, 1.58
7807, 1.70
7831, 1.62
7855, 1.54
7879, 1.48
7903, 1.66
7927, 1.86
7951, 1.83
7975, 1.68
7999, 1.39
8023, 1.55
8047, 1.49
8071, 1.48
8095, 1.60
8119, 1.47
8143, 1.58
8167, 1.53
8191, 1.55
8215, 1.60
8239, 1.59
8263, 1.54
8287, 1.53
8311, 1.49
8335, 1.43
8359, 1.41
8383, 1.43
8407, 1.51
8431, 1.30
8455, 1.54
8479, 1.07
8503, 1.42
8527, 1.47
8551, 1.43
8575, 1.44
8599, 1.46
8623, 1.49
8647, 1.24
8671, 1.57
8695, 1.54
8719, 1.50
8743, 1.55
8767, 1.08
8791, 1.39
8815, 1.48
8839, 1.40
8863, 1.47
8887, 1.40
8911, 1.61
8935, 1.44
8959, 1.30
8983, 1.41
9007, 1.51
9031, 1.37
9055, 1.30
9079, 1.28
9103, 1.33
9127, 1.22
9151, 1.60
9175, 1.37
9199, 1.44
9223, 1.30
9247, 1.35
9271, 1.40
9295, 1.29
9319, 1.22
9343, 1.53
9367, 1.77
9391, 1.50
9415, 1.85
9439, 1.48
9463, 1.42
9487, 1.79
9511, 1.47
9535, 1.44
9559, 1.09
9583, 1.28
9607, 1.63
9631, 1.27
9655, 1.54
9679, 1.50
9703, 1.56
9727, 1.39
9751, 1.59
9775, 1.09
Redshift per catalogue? 0.177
